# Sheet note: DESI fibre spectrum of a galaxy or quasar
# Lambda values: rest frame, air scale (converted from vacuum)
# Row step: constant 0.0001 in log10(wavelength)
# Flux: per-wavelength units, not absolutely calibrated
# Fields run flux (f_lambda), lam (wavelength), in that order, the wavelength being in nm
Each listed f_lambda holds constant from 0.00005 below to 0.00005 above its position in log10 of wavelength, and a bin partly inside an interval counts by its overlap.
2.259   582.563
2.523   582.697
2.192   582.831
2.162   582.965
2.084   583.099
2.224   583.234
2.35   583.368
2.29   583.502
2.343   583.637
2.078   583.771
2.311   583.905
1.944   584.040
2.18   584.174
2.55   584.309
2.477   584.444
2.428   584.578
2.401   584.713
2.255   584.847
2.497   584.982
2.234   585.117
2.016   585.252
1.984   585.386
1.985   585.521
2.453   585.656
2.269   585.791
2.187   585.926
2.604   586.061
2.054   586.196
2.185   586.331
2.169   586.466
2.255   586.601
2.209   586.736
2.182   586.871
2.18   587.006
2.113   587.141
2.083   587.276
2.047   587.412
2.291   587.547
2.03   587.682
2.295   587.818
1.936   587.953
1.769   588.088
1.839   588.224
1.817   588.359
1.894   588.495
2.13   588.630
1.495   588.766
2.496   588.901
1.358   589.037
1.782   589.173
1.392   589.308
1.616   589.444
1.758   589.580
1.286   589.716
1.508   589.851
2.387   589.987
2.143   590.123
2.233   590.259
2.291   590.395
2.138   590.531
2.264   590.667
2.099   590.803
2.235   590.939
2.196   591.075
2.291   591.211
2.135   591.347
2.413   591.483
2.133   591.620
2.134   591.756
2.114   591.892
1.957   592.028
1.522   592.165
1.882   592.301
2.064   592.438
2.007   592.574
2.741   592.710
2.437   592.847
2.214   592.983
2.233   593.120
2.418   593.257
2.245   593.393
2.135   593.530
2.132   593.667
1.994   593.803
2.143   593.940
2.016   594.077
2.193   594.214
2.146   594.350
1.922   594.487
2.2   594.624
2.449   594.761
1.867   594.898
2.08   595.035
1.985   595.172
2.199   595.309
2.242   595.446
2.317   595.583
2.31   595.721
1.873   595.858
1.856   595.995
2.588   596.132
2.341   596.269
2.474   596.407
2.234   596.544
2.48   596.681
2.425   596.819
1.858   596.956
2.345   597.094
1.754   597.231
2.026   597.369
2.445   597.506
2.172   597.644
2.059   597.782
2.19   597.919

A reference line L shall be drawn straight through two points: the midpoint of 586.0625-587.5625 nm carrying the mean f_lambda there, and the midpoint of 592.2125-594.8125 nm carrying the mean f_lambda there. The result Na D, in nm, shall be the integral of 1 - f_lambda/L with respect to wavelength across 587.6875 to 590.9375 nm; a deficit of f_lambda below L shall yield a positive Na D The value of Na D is 0.39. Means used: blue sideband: 2.18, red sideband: 2.18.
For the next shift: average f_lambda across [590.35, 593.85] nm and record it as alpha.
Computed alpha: 2.17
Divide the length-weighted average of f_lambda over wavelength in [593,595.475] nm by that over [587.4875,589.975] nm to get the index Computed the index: 1.2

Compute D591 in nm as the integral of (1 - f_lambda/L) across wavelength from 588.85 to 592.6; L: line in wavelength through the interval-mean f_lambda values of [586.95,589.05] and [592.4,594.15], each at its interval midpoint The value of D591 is 0.22 nm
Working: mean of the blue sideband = 2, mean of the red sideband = 2.22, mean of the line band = 1.99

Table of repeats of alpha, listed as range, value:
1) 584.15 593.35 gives 2.11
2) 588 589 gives 1.9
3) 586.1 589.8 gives 1.95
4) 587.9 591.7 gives 1.97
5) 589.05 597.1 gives 2.11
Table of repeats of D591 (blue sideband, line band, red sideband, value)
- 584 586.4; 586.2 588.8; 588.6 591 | 0.05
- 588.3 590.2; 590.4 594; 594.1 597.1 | -0.35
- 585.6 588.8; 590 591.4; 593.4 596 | -0.06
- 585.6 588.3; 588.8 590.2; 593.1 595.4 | 0.25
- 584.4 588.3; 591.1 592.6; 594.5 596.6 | 0.09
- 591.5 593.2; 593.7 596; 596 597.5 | 0.09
